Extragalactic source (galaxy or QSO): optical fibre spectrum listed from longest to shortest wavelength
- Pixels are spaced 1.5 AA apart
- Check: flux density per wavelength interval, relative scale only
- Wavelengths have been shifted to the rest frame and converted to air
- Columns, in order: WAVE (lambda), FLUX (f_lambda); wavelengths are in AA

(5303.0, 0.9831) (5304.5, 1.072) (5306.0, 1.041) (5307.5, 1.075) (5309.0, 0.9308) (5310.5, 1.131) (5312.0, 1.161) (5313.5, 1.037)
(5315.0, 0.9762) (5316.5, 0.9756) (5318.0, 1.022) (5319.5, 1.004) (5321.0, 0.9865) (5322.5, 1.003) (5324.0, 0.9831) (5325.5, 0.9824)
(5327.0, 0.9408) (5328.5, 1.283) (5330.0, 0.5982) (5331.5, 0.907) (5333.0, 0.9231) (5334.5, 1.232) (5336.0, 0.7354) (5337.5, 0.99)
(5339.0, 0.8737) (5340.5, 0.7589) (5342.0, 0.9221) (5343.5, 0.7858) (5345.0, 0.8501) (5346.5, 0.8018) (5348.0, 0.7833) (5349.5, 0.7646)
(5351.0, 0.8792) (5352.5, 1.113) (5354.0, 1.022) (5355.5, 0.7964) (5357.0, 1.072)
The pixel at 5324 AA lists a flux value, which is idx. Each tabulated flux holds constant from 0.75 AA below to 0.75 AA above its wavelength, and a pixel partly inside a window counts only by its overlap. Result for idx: 0.9831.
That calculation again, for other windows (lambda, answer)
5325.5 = 0.9824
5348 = 0.7833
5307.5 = 1.075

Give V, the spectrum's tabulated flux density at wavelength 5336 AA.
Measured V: 0.7354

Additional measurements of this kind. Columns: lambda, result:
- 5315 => 0.9762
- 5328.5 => 1.283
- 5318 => 1.022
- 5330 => 0.5982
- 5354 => 1.022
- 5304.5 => 1.072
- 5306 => 1.041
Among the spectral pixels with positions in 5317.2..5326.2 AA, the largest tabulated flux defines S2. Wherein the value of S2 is 1.022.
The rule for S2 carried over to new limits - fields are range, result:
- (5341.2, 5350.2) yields 0.9221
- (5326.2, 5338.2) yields 1.283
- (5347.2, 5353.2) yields 1.113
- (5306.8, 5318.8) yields 1.161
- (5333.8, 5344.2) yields 1.232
